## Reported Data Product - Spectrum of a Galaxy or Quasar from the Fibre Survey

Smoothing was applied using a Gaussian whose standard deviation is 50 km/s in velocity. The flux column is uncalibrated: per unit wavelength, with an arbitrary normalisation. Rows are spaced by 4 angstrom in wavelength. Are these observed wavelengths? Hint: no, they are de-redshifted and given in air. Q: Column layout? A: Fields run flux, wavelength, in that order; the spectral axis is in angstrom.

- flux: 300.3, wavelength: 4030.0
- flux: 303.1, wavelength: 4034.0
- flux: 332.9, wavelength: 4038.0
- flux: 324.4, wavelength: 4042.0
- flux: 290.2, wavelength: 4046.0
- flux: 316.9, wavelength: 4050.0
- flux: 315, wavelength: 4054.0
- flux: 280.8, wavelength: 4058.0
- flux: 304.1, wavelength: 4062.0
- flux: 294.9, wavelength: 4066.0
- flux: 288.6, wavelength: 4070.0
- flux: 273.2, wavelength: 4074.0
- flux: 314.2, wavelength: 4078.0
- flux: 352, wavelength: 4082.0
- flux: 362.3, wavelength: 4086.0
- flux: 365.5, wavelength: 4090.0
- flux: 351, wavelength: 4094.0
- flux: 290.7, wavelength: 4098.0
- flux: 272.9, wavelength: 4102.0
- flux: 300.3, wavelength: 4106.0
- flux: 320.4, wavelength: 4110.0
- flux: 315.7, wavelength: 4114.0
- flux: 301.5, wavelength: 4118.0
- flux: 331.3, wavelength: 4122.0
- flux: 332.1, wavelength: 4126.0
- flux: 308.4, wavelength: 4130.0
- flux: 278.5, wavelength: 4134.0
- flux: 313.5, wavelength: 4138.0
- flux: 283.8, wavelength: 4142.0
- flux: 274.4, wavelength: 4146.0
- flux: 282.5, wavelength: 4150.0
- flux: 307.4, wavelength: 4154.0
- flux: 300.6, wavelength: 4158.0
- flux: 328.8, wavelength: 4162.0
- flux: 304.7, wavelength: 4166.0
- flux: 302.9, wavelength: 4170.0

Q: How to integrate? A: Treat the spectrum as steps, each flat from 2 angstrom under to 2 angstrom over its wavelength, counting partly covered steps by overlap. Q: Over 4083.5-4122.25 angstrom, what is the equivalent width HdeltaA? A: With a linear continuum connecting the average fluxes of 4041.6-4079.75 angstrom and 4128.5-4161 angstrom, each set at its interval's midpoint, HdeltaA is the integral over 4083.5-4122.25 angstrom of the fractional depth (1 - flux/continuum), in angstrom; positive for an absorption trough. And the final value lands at -3.17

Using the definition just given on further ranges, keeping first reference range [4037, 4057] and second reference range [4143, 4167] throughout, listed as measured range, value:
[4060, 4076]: 1.0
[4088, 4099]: -1.2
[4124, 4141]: -0.3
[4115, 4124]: -0.4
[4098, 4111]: 0.4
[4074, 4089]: -1.3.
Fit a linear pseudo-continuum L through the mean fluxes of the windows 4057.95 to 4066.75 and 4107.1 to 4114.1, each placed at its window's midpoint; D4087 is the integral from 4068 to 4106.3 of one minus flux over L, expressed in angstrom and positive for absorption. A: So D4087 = -1.4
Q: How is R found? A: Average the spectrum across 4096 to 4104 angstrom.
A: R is 282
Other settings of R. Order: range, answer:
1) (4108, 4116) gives 318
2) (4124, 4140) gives 308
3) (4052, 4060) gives 298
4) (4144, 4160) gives 291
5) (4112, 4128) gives 320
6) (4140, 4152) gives 280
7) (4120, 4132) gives 324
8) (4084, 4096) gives 360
